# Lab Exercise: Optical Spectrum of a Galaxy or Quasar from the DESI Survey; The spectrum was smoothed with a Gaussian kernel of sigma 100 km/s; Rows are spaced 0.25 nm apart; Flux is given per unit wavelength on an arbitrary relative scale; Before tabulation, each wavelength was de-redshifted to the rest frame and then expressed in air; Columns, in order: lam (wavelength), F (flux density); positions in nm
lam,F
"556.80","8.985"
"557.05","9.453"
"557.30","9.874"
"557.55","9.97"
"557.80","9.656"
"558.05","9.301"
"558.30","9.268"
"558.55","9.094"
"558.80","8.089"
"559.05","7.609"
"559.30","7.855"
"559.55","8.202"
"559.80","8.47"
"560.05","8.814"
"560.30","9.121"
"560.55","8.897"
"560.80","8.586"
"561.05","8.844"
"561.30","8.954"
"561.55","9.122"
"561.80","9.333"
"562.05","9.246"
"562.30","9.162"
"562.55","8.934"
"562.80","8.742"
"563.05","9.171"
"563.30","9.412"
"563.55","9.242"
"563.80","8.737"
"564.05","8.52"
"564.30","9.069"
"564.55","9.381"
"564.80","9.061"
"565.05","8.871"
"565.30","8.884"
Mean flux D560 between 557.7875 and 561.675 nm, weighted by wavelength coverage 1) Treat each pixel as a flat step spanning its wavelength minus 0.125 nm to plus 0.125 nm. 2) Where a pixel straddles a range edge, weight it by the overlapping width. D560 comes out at 8.72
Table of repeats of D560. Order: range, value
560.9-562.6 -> 9.08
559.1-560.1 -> 8.24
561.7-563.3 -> 9.12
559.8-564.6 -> 9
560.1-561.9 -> 8.97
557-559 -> 9.27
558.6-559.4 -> 7.97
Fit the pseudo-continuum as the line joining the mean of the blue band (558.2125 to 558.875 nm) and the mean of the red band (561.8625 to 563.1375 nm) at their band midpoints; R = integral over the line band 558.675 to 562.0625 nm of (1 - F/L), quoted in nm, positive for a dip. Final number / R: 0.12 nm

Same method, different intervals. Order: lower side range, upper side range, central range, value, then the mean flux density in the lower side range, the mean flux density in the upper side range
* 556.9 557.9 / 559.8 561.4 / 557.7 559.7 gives 0.160 nm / 9.72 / 8.84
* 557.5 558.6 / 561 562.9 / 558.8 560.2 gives 0.166 nm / 9.45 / 9.05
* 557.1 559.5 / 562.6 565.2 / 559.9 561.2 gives 0.020 nm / 8.96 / 9.02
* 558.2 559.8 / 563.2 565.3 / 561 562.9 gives -0.071 nm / 8.35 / 9.02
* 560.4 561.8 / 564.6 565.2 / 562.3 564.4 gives -0.002 nm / 8.93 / 9.01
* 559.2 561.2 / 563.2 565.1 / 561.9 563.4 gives -0.039 nm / 8.61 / 9.04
